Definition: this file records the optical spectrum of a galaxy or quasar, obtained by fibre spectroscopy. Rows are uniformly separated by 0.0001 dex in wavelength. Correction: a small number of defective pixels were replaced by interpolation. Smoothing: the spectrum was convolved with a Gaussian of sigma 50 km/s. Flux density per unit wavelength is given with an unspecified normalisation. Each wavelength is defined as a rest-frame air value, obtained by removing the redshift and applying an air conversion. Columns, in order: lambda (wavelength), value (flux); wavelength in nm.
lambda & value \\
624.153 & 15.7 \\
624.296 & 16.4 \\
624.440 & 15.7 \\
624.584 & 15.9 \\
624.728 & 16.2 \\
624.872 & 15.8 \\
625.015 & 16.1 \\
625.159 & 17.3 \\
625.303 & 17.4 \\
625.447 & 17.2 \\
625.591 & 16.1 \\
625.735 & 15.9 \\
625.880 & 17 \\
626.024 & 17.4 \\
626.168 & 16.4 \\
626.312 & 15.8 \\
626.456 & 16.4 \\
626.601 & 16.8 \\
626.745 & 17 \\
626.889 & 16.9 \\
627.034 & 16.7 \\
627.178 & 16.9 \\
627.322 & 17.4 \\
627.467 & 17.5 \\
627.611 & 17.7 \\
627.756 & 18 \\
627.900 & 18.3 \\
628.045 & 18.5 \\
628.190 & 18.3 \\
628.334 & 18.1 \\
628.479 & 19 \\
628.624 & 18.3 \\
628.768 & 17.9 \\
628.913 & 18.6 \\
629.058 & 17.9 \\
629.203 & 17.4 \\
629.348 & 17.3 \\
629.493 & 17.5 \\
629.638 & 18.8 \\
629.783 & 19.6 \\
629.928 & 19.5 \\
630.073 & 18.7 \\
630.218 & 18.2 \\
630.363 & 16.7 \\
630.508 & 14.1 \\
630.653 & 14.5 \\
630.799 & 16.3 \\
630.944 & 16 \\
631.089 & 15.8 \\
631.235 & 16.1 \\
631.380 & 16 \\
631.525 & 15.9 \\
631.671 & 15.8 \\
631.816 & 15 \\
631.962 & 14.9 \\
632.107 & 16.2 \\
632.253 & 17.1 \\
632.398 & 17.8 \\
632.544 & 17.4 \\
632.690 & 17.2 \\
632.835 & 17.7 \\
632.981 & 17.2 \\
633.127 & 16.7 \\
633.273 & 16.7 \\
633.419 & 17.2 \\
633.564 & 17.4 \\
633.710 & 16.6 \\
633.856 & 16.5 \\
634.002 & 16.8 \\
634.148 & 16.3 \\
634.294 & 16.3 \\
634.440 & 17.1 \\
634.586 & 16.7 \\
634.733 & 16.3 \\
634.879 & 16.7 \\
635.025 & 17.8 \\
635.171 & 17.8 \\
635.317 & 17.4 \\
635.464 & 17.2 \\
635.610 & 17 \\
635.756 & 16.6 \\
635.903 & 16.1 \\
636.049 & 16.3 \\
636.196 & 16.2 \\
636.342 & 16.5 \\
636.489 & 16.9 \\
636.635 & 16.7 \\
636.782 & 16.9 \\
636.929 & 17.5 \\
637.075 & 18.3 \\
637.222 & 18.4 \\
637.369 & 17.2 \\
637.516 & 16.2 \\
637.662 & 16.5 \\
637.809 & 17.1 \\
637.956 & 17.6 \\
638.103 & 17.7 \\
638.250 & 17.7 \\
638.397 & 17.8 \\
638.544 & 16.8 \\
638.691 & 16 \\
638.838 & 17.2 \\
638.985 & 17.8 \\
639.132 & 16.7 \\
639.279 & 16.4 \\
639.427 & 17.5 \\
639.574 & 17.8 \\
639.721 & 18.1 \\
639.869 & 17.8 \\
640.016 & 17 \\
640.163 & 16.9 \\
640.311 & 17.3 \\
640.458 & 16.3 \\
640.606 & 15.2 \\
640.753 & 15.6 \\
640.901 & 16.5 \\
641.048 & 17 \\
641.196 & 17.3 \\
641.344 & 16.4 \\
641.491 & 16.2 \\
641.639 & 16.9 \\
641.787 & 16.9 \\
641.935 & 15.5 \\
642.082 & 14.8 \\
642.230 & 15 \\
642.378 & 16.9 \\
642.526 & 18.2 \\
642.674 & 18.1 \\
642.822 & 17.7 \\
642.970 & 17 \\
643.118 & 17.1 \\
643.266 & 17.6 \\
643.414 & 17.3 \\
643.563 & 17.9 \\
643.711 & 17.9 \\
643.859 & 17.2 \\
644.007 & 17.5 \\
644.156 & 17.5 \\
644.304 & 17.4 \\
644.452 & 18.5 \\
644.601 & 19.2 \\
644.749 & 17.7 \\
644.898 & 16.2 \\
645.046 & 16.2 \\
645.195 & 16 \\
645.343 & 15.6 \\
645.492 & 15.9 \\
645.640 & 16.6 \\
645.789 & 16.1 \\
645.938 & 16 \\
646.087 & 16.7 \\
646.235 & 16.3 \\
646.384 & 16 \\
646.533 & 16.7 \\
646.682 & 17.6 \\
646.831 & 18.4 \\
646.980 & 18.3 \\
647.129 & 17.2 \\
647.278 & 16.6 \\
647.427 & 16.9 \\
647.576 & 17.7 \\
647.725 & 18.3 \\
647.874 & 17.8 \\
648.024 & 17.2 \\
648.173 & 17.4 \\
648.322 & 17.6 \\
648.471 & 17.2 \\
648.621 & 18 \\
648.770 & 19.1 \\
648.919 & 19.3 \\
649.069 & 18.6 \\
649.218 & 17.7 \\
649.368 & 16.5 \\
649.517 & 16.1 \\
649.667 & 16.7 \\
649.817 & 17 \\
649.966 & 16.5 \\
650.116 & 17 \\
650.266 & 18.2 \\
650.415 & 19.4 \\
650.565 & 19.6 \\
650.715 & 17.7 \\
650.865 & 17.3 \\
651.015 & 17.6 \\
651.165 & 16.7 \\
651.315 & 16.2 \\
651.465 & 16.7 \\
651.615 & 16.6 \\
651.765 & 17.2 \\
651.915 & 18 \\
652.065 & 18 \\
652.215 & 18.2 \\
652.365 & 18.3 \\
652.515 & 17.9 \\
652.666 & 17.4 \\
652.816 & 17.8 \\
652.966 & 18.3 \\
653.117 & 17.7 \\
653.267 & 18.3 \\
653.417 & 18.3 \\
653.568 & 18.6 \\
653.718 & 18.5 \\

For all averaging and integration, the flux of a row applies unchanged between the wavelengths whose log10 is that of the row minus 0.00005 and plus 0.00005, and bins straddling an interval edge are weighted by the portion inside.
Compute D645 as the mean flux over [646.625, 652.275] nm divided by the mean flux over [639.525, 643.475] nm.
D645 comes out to 1.04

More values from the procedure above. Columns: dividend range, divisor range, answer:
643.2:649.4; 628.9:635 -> 1.03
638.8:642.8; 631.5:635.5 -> 1.00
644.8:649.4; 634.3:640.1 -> 1.00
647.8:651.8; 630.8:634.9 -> 1.06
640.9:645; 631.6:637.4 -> 1.02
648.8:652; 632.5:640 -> 1.02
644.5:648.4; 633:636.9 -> 1.01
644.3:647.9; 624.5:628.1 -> 1.01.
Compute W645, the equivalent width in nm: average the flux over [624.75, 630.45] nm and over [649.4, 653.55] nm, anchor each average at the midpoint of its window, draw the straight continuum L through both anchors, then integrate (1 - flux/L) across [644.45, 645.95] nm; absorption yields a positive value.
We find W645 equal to 0.076 nm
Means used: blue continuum 17.5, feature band 16.7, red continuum 17.6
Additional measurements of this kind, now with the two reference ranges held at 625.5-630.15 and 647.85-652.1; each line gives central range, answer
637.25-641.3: 0.130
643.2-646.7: 0.116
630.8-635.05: 0.246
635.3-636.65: 0.071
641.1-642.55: 0.100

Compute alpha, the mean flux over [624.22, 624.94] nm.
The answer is 16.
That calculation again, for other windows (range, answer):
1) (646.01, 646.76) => 16.7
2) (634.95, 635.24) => 17.8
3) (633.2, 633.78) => 17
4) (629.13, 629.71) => 17.7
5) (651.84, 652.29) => 18.1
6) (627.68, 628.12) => 18.2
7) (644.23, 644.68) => 18.4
